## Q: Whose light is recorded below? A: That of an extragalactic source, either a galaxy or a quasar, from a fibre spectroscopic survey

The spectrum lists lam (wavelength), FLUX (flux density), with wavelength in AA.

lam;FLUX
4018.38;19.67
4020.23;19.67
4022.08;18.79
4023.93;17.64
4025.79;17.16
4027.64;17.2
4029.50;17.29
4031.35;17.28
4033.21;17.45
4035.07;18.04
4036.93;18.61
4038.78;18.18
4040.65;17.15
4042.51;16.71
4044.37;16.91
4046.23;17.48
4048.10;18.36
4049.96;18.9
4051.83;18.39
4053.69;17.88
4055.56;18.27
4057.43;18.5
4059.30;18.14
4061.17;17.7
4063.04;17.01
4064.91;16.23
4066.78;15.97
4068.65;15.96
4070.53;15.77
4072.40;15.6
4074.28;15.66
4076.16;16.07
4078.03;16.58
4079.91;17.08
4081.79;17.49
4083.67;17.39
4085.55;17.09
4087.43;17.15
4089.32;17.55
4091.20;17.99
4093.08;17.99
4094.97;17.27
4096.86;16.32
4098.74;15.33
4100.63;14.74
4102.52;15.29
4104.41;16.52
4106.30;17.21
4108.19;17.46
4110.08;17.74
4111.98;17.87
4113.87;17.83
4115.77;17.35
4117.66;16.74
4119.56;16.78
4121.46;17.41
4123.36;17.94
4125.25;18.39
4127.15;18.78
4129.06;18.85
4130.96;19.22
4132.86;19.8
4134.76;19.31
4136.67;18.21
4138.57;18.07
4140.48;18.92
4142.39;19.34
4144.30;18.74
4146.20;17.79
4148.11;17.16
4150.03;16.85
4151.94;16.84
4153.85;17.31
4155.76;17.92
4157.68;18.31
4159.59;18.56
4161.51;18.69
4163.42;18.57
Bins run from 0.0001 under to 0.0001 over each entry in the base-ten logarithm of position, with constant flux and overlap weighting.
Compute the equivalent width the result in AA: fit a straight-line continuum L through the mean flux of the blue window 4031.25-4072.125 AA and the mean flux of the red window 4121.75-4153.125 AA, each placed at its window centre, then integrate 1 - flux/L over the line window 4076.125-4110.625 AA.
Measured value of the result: 2.0 AA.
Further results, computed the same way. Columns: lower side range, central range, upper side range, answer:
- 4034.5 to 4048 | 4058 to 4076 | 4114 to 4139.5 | 1.3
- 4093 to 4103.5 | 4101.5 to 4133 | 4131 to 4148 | -0.7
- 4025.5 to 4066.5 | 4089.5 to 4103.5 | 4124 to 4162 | 1.2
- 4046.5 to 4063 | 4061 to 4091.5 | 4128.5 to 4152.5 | 2.6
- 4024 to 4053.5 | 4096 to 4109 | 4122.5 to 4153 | 1.5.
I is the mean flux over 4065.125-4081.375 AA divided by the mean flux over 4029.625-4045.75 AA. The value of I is 0.9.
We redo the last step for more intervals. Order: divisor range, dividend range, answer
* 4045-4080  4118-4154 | 1.06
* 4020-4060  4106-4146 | 1.02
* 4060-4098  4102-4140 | 1.06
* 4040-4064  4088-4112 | 0.94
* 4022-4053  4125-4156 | 1.03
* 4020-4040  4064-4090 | 0.93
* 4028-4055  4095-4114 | 0.94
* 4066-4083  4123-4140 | 1.15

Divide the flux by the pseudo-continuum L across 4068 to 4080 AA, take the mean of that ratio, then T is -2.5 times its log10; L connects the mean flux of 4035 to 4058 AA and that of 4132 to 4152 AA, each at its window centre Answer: 0.13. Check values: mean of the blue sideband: 17.9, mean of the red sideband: 18.3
